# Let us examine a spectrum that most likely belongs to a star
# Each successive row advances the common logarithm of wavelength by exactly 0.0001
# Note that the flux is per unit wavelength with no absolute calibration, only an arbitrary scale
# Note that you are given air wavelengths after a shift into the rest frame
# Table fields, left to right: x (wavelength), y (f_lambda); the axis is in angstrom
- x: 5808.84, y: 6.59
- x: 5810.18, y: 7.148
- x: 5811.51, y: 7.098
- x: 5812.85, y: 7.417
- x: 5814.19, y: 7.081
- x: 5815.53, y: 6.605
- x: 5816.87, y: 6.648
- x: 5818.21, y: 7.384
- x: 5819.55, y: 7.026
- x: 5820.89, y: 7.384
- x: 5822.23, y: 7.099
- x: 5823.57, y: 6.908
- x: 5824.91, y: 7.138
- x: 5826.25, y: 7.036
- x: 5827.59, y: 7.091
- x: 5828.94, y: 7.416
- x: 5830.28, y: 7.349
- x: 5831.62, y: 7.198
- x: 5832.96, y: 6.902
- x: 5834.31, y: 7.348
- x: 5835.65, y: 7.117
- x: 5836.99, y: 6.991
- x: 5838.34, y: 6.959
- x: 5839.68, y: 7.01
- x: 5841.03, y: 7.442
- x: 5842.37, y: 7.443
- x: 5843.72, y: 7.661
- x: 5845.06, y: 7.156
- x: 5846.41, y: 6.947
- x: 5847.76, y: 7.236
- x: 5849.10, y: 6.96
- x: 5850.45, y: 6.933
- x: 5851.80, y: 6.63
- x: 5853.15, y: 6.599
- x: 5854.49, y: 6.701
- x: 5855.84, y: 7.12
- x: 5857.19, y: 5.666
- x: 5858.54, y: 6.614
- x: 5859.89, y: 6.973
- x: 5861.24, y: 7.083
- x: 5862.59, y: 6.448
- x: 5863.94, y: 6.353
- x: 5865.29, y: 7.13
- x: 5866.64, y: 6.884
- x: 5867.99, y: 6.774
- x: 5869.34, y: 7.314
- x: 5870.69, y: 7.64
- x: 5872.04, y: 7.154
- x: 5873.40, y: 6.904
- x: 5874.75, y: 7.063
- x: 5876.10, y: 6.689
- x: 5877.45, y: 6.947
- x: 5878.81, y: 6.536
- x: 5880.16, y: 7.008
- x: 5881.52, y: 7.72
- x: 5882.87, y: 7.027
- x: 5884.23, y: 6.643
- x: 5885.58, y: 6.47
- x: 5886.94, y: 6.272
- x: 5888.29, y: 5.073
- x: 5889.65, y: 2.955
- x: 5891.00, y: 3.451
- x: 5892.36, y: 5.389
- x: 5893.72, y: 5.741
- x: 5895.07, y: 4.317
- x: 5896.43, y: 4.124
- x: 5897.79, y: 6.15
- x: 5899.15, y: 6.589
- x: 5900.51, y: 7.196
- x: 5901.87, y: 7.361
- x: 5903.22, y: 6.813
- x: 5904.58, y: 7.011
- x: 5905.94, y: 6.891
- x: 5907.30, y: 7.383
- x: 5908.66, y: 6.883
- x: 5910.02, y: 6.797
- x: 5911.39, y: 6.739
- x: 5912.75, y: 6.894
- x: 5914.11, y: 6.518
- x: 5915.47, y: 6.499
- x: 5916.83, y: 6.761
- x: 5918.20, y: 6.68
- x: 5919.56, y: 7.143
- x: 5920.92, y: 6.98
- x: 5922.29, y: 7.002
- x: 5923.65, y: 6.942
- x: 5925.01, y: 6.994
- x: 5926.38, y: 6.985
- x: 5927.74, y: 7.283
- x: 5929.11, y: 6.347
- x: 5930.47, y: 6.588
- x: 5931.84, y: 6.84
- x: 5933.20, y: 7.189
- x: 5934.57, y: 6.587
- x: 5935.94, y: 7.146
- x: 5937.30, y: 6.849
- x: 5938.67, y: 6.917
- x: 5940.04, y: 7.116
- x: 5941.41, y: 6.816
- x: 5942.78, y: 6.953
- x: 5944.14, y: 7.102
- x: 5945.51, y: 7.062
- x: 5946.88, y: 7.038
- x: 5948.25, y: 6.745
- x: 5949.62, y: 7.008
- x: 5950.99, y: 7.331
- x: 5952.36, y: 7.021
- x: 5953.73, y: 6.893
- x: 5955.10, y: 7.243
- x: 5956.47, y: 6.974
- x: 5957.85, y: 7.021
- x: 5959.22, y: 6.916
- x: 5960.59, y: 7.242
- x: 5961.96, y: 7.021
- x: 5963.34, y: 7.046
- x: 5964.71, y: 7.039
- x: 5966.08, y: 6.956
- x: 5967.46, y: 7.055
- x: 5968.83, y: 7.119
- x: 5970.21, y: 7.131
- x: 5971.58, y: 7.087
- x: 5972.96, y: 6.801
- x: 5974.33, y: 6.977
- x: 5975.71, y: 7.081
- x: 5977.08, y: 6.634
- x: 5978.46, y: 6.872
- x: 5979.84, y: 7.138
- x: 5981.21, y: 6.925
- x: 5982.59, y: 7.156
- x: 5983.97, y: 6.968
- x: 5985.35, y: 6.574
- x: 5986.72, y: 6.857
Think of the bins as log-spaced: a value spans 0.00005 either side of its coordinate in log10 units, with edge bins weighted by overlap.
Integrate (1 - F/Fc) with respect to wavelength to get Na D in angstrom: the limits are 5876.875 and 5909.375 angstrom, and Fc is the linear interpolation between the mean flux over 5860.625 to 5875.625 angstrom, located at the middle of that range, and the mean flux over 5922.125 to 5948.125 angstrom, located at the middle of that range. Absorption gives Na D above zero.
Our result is 3.7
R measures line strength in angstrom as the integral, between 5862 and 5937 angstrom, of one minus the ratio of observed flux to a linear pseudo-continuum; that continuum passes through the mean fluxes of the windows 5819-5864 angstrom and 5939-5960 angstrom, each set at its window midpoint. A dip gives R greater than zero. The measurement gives 4.7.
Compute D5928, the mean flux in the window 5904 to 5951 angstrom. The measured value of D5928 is 6.91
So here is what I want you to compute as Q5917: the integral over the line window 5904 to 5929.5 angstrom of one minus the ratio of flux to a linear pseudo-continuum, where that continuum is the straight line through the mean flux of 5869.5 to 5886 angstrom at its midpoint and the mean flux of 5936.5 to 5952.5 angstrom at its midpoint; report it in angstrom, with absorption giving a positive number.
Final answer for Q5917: 0.41 angstrom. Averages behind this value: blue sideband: 7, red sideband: 7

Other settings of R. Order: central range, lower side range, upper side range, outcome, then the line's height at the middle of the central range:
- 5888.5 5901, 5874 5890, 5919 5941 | 2.9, 6.57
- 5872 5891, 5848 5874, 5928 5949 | 1.5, 6.86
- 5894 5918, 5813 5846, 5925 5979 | 1.8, 7.04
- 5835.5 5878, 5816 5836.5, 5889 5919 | -1.3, 6.75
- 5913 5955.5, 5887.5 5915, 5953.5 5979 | -2.6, 6.52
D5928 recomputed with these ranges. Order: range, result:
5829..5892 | 6.75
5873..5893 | 6.13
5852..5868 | 6.69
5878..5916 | 6.23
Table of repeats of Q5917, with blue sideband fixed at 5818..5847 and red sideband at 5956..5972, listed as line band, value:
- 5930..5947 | 0.3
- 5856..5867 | 0.8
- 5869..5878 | 0.1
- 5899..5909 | 0.1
